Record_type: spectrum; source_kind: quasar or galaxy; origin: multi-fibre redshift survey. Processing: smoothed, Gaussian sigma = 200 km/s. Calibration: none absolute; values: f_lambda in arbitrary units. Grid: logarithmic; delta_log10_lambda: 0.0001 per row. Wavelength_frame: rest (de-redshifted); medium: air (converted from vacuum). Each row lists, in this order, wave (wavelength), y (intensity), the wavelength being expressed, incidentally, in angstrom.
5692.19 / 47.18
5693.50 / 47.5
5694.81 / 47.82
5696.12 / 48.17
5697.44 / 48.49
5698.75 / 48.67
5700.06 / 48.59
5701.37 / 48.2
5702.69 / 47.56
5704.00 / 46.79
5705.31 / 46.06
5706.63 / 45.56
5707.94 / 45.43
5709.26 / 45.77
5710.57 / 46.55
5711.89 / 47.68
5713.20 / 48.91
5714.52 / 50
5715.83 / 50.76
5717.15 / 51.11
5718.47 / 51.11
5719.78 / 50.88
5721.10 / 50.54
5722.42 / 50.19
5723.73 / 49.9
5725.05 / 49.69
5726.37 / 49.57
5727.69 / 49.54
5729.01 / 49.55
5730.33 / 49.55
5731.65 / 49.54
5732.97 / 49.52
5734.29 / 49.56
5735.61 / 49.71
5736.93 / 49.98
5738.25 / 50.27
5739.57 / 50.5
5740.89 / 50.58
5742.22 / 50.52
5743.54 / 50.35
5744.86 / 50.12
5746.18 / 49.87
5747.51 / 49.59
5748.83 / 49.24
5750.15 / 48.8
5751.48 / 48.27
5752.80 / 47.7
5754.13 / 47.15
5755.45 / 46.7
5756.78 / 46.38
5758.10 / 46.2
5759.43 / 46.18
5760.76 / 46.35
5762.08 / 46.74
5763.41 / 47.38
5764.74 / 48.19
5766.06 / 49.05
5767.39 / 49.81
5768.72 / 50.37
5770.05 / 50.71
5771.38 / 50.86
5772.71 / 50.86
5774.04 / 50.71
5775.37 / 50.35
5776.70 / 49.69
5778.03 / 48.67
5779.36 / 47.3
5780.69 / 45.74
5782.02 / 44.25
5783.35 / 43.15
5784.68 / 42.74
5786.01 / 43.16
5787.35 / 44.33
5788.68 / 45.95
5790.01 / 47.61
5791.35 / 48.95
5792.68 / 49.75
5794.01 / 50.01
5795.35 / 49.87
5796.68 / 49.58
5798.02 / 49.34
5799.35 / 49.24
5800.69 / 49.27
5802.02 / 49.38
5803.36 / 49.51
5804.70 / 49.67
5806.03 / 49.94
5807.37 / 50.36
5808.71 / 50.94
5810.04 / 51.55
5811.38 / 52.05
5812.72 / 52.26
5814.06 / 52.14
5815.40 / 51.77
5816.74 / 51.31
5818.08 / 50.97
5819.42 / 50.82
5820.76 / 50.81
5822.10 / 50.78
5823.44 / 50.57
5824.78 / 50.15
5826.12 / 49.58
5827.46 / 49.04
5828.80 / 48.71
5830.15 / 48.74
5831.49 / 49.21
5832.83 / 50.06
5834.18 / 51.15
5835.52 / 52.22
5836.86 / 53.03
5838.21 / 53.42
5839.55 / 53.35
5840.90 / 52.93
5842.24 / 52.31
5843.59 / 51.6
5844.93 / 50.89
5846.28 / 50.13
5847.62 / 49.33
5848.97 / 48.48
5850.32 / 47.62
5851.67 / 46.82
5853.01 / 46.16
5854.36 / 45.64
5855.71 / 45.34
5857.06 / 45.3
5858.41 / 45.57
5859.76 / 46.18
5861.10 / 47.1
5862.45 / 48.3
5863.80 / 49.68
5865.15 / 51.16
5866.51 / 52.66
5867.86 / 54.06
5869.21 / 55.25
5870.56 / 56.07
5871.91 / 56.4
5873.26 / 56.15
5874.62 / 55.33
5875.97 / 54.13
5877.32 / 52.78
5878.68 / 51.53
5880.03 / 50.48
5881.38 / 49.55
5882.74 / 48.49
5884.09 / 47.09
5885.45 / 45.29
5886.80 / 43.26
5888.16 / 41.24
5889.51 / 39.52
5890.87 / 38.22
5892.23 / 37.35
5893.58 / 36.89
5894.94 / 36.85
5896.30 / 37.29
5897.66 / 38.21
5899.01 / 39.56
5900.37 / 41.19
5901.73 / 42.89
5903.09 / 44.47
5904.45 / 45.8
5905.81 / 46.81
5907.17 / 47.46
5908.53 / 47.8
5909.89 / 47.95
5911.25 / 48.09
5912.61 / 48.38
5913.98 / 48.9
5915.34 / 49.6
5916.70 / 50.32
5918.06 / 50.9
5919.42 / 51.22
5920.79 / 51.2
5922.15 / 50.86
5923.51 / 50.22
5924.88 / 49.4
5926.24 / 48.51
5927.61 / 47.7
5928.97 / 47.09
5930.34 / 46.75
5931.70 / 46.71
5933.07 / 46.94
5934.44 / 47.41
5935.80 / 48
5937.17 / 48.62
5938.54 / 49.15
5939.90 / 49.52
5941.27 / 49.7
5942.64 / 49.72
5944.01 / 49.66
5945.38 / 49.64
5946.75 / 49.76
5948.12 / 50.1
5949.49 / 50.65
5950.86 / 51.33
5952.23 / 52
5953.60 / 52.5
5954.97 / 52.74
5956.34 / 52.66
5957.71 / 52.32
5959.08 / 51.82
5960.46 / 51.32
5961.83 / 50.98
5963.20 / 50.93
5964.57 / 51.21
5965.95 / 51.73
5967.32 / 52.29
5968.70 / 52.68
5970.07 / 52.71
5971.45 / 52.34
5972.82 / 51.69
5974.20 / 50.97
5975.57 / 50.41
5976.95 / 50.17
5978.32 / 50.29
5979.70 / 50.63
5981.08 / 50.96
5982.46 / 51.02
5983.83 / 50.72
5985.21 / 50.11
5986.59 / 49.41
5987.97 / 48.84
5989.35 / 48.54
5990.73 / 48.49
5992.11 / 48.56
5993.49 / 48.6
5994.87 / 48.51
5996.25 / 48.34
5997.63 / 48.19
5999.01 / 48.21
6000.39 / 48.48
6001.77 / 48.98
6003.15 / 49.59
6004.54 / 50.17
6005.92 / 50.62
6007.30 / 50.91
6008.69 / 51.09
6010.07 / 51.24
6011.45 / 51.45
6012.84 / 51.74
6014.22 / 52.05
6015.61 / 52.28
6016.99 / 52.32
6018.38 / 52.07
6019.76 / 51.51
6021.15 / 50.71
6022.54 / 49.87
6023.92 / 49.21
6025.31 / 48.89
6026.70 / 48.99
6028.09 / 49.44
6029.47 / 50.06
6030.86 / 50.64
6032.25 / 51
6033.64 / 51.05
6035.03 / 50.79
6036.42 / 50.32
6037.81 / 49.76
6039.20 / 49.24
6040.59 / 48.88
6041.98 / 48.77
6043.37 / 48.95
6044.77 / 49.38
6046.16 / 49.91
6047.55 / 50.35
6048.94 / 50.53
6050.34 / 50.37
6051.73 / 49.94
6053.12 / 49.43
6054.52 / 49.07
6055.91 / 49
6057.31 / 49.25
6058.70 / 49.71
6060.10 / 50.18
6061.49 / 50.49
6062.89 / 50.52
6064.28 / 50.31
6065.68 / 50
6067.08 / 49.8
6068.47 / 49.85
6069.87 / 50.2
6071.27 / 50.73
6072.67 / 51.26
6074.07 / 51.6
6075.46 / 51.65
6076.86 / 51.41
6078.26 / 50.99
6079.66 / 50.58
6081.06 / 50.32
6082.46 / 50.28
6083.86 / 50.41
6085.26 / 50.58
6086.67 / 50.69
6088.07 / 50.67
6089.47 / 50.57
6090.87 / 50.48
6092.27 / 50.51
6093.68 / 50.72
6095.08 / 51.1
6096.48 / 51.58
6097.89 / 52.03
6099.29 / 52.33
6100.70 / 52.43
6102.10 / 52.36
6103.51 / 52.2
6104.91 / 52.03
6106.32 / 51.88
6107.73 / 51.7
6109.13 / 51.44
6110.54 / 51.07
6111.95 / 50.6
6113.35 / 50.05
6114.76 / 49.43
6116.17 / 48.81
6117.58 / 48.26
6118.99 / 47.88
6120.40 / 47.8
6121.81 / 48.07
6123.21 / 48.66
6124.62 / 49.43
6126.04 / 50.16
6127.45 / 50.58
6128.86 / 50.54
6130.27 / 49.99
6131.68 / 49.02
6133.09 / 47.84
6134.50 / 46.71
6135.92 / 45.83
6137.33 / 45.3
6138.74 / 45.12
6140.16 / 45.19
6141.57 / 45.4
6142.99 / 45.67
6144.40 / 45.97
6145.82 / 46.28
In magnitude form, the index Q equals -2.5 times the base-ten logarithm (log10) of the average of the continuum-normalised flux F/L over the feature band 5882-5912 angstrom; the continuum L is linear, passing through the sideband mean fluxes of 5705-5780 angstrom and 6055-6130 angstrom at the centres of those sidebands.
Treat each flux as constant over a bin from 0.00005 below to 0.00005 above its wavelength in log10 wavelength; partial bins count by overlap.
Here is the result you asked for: 0.16 mag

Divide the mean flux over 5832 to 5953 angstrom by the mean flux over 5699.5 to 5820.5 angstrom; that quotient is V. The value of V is 0.99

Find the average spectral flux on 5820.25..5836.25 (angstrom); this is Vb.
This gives 50.1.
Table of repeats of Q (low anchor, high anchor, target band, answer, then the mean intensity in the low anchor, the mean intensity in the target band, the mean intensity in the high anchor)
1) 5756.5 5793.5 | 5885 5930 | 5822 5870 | -0.08 mag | 47.6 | 49.8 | 45.2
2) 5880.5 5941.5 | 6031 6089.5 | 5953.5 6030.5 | -0.05 mag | 46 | 50.6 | 50.2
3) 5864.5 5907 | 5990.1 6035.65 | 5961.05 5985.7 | -0.05 mag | 46.6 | 51.2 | 50.1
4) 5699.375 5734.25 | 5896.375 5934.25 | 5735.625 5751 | -0.03 mag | 48.8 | 50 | 47.1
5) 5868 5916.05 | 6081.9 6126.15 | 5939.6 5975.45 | -0.08 mag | 46.5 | 51.3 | 50.5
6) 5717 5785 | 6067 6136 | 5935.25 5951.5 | 0.00 mag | 48.9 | 49.6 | 50.3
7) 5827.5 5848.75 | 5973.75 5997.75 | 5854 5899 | 0.08 mag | 51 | 47.1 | 49.6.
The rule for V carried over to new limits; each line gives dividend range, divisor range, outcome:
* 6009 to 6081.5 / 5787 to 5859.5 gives 1.01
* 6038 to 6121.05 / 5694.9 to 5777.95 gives 1.03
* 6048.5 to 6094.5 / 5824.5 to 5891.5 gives 1.02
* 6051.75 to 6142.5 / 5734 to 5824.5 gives 1.02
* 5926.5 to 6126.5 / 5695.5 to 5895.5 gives 1.03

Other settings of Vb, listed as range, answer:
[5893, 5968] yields 48.2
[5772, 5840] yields 49.5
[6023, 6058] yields 49.7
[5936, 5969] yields 50.9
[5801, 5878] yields 50.6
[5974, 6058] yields 50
